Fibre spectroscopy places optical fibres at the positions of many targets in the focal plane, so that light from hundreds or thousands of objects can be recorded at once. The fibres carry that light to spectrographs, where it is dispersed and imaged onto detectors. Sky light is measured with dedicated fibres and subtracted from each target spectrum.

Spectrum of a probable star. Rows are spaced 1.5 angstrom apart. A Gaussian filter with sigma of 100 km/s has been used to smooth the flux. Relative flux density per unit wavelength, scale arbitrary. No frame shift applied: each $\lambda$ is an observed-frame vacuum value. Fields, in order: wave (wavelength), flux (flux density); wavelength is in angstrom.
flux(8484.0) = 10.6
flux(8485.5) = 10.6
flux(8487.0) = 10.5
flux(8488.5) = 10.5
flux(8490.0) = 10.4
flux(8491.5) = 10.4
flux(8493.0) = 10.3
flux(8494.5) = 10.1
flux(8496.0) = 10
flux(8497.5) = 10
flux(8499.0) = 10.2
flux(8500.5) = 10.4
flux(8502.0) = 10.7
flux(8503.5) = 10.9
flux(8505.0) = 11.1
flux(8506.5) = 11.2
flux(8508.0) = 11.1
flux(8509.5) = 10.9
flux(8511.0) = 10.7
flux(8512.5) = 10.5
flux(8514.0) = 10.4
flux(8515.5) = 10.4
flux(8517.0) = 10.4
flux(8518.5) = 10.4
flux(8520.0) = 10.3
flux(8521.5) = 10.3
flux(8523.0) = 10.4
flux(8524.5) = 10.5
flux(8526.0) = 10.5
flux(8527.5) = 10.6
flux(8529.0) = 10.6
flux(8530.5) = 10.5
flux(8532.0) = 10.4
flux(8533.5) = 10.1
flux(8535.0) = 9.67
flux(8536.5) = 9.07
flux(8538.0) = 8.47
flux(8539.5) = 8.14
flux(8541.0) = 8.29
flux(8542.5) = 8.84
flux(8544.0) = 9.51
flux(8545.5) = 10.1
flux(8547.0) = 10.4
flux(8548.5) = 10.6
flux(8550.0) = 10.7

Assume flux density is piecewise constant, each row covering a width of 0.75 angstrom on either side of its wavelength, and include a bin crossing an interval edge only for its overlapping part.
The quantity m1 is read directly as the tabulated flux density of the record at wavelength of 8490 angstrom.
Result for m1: 10.4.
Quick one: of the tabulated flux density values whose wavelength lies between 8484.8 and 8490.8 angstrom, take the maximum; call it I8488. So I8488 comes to 10.6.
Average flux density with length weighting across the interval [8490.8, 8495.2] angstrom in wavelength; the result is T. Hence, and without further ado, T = 10.3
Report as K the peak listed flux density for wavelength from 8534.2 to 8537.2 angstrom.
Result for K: 9.67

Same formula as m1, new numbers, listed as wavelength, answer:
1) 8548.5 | 10.6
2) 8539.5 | 8.14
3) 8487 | 10.5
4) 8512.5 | 10.5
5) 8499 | 10.2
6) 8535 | 9.67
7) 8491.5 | 10.4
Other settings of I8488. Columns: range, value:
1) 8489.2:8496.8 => 10.4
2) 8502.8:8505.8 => 11.1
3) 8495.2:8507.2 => 11.2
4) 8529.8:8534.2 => 10.5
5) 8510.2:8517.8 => 10.7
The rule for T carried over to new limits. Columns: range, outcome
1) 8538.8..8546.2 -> 8.97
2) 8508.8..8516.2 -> 10.6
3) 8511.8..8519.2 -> 10.4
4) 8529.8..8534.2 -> 10.3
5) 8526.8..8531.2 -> 10.6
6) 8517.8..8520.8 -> 10.3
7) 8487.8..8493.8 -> 10.4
